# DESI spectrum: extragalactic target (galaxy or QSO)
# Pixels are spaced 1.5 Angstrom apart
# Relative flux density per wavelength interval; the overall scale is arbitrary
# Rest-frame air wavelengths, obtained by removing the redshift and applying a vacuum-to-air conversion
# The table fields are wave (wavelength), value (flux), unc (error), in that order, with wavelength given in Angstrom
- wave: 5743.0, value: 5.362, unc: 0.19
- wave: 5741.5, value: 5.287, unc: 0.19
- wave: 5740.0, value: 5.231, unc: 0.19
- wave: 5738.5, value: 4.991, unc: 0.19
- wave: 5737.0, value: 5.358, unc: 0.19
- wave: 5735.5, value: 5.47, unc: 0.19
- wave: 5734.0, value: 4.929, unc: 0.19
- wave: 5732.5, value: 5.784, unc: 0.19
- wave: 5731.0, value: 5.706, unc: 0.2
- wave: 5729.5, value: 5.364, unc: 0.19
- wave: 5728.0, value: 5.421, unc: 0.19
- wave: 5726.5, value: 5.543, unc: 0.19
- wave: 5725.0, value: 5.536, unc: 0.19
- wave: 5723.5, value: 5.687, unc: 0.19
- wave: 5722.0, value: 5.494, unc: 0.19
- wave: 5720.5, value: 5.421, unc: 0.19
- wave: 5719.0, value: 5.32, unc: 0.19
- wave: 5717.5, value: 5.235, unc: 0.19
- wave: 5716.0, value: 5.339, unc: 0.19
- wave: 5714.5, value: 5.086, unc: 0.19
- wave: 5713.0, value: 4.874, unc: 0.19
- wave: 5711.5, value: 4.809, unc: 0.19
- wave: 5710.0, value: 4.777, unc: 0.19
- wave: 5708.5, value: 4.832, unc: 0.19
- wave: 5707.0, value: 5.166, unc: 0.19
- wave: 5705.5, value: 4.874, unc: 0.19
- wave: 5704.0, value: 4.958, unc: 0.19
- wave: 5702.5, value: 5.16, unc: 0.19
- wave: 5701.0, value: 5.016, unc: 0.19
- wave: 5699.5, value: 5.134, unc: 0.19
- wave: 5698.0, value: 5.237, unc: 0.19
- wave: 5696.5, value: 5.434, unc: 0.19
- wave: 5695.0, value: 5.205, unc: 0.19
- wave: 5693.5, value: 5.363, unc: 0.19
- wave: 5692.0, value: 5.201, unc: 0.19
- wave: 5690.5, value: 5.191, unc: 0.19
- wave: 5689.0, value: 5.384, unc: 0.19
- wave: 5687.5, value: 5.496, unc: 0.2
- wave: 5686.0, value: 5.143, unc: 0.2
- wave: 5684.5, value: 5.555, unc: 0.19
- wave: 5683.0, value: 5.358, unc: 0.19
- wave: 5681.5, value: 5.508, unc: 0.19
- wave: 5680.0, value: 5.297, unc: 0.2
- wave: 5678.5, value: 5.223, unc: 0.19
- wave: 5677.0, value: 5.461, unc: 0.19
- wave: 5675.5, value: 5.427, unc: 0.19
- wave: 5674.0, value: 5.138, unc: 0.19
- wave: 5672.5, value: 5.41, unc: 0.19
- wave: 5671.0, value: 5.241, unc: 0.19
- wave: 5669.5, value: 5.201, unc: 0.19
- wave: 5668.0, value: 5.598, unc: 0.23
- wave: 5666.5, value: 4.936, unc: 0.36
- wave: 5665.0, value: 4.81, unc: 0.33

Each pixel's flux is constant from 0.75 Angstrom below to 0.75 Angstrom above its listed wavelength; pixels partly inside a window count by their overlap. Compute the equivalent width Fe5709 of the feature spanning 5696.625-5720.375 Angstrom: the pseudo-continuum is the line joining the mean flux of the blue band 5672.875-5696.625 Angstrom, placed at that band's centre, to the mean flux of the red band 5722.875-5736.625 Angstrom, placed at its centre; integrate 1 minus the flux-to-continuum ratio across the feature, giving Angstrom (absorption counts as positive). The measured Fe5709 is 1.5 Angstrom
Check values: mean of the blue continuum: 5.34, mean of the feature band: 5.07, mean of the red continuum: 5.49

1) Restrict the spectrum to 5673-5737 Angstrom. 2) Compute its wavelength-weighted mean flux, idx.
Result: 5.28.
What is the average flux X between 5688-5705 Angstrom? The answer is 5.21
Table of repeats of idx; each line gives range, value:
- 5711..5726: 5.29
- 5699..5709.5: 5.01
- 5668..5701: 5.31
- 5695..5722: 5.11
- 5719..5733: 5.53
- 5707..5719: 5.02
